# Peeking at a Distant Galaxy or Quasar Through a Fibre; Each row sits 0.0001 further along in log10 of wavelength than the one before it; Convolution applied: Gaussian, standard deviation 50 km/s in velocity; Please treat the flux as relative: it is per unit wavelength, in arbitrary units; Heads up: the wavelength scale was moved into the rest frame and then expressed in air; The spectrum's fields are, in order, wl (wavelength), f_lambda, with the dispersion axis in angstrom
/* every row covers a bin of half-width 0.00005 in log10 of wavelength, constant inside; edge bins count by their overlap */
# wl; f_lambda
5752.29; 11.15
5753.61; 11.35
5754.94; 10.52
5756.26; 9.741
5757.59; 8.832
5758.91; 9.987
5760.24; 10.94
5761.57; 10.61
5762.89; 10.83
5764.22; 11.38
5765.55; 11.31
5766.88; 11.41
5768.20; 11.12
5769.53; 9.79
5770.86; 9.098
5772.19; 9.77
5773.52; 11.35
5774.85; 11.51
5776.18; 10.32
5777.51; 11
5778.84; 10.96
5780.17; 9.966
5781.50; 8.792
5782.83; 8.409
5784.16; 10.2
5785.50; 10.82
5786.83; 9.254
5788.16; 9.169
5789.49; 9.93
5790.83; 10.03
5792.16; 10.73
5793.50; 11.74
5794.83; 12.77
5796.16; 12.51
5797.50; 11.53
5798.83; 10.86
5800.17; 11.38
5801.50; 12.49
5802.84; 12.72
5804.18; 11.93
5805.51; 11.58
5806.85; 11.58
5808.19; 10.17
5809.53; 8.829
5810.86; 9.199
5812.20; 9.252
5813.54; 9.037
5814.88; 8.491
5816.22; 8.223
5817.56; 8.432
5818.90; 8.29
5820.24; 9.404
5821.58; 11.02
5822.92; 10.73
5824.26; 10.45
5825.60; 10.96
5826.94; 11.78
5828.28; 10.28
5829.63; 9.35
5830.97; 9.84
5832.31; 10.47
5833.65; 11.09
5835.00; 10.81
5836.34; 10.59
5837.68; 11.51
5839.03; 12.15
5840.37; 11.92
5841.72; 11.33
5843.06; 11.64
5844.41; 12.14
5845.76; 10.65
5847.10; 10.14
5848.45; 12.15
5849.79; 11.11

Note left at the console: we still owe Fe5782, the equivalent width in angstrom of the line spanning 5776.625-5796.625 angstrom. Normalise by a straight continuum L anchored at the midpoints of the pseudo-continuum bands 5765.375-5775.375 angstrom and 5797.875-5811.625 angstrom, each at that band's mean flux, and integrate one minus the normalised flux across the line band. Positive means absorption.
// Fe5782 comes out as 0.8 angstrom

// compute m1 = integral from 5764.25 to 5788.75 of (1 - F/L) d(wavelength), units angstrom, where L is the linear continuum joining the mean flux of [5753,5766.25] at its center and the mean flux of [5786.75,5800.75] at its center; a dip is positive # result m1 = 1.1 angstrom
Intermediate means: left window 10.5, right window 11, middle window 10.3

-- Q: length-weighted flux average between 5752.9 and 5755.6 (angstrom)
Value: 10.9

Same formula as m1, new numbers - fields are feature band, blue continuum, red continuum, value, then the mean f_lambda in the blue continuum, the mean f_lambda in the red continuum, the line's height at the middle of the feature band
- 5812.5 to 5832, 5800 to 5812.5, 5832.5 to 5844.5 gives 2.5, 10.9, 11.4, 11.2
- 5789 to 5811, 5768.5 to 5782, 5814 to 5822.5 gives -3.8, 10.3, 9.03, 9.57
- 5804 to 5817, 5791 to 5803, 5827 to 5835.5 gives 1.7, 11.7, 10.4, 11.2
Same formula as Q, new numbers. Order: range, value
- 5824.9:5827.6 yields 11.4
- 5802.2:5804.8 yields 12.3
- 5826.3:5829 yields 11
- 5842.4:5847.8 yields 11.1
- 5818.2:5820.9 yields 8.84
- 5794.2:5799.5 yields 11.9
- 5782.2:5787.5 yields 9.68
